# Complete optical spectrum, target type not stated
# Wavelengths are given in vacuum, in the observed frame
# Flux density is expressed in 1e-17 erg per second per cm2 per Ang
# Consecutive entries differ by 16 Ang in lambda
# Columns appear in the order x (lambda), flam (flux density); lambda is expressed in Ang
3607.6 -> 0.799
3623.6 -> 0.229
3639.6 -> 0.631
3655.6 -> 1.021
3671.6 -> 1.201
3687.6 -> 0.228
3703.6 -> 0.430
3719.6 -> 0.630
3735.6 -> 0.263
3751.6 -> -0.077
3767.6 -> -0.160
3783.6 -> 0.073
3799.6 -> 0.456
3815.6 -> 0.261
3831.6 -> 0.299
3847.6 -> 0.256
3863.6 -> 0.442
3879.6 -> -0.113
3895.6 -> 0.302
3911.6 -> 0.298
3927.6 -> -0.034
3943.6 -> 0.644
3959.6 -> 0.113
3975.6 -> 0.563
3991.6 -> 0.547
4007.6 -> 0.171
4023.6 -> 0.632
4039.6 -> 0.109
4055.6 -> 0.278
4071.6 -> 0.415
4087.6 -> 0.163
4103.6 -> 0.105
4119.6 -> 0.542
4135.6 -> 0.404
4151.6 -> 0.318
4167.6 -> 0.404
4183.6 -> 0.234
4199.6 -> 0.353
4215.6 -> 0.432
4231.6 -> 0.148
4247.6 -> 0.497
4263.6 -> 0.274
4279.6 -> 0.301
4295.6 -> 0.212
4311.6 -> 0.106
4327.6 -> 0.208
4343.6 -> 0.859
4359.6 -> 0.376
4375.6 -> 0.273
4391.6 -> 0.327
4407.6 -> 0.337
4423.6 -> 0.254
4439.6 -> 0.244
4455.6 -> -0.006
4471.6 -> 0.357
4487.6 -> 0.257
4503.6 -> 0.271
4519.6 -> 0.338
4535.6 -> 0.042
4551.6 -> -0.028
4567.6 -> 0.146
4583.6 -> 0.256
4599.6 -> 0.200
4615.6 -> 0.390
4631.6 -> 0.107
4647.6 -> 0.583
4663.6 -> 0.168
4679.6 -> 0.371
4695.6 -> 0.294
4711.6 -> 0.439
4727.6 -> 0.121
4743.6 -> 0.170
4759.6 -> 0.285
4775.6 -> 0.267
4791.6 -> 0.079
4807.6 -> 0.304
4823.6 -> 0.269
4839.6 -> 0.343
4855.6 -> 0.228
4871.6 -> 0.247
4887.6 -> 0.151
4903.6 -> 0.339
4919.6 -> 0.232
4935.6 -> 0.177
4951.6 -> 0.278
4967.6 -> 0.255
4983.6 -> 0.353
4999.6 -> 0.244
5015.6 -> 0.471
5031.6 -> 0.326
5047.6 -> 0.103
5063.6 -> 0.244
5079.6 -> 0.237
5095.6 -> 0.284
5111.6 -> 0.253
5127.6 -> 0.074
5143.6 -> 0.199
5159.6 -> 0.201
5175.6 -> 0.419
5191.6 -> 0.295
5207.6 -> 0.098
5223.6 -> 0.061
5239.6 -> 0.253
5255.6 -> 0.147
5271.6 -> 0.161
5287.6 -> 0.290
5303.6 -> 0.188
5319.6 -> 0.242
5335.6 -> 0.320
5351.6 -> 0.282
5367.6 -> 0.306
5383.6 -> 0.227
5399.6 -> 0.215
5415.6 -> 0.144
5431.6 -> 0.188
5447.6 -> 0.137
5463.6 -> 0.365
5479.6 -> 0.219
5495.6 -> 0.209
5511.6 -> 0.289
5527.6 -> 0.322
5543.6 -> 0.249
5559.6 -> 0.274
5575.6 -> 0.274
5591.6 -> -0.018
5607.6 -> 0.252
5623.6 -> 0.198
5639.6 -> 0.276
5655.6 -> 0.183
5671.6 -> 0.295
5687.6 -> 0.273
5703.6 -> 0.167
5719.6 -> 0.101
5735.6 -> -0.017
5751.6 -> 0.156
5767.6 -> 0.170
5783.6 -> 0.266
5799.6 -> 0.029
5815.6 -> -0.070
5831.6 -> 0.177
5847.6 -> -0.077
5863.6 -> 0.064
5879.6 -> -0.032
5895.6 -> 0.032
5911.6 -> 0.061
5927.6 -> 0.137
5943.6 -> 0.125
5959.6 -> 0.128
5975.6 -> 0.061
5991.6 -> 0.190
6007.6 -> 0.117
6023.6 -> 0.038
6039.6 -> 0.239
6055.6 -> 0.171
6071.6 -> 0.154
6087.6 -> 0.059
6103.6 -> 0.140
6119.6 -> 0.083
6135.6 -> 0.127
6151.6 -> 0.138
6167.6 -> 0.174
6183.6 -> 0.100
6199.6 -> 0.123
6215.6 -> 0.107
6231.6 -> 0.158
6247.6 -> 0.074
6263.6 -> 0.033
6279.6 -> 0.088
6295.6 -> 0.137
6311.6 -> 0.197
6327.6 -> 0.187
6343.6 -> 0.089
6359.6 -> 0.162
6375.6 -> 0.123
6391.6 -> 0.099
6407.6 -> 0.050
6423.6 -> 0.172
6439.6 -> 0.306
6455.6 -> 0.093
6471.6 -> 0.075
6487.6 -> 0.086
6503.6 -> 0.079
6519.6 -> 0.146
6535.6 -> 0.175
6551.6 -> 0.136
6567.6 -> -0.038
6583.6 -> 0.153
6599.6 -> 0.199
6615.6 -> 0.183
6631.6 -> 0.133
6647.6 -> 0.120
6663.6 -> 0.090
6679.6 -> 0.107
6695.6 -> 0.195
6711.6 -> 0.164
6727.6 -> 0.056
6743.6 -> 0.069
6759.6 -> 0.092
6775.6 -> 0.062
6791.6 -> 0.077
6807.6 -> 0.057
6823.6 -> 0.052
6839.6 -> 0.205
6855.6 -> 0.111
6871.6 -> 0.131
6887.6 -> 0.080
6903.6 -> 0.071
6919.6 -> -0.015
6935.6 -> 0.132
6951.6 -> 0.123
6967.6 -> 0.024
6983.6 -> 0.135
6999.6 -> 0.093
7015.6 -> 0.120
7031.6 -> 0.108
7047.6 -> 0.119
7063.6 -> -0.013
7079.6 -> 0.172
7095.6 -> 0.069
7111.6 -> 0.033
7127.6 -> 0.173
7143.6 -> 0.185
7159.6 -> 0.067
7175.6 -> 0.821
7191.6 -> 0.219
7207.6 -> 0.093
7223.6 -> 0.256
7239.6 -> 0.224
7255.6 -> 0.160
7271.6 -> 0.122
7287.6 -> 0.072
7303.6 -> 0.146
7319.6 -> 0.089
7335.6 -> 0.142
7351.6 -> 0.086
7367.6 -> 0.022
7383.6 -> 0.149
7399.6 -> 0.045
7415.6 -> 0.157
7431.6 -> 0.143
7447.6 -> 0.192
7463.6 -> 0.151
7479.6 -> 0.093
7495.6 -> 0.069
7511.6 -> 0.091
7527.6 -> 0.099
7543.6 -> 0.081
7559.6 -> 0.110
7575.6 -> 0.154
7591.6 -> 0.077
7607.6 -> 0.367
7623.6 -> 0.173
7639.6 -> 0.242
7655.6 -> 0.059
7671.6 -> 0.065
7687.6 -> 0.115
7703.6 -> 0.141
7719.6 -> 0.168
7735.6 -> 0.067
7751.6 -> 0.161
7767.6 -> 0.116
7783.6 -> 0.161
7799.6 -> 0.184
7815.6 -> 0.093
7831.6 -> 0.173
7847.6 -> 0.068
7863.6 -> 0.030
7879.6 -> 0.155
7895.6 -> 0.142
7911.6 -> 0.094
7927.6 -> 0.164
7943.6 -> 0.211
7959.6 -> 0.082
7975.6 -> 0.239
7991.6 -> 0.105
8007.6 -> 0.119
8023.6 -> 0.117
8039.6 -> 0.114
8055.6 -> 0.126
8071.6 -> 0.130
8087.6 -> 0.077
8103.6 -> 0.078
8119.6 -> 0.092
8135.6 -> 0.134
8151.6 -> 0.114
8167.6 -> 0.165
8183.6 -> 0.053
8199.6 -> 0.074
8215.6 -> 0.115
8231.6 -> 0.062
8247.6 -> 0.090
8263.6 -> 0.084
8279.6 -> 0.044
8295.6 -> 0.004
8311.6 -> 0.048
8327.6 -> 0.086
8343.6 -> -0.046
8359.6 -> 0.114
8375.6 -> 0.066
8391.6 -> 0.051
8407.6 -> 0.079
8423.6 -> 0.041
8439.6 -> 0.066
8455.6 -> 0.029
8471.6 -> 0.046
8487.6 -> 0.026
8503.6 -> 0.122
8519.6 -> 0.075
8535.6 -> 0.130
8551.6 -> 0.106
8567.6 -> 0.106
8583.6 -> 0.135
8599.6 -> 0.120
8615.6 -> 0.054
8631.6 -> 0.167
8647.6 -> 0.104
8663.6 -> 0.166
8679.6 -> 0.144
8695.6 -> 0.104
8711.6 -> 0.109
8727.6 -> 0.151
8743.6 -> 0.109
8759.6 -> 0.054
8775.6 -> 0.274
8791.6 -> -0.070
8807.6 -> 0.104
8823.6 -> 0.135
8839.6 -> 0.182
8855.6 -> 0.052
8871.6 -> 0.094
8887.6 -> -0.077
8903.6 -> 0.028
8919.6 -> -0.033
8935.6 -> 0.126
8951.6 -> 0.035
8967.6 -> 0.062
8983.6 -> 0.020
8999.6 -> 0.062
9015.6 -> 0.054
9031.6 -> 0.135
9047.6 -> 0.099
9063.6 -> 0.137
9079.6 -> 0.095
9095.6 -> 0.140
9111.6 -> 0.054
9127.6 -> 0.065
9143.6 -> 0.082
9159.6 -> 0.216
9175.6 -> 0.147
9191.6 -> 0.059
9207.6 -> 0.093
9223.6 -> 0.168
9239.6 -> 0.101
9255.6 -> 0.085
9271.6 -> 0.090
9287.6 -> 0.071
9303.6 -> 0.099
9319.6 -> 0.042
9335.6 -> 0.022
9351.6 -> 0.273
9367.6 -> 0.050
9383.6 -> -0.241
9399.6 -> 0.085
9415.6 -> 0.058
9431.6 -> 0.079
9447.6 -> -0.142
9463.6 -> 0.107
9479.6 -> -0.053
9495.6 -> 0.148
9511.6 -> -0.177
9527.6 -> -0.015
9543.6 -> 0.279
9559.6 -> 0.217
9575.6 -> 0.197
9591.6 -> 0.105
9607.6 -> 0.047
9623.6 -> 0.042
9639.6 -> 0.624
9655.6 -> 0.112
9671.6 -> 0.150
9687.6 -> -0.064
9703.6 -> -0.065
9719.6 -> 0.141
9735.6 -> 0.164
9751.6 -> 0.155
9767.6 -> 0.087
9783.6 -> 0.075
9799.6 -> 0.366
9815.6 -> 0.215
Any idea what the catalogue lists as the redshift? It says 0.924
